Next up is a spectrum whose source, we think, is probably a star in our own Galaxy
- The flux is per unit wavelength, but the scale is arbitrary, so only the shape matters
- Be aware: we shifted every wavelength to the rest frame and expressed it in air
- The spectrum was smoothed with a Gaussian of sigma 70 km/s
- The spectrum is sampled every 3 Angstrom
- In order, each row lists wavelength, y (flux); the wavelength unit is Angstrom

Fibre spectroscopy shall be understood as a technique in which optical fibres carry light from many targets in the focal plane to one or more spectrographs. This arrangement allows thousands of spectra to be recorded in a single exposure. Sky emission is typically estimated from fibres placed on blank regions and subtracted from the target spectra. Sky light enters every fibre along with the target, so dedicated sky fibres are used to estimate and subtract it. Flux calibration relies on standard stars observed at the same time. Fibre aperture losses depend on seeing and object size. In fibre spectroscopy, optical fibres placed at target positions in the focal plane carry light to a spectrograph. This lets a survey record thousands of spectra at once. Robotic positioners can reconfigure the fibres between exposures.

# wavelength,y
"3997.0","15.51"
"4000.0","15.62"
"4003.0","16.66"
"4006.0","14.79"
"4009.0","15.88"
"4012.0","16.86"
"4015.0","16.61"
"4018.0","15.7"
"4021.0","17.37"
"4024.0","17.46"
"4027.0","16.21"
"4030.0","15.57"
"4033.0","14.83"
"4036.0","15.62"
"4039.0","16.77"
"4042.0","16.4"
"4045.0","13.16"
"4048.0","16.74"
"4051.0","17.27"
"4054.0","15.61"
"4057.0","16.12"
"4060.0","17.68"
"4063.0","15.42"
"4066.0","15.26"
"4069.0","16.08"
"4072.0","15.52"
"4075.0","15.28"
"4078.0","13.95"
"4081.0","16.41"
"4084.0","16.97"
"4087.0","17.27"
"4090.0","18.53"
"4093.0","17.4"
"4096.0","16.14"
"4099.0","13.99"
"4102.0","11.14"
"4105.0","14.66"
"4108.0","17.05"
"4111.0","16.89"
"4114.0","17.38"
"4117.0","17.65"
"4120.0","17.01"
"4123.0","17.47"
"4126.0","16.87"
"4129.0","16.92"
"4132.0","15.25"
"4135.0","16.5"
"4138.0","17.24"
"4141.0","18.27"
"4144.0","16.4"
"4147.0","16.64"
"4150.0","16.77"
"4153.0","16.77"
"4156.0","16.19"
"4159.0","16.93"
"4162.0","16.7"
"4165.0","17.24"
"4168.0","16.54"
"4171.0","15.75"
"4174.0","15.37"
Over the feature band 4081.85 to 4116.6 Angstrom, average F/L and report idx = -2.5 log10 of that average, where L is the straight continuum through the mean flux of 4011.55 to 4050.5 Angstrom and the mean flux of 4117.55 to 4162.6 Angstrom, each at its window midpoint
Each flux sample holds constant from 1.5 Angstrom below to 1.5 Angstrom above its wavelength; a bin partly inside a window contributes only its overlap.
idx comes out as 0.02 mag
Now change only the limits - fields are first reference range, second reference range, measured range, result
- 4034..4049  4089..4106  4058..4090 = -0.05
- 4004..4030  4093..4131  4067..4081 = 0.06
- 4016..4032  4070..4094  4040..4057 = 0.03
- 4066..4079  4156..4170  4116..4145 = -0.05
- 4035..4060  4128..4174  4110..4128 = -0.05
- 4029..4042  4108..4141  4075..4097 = -0.01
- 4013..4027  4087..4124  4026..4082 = 0.05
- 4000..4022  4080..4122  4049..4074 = 0.01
